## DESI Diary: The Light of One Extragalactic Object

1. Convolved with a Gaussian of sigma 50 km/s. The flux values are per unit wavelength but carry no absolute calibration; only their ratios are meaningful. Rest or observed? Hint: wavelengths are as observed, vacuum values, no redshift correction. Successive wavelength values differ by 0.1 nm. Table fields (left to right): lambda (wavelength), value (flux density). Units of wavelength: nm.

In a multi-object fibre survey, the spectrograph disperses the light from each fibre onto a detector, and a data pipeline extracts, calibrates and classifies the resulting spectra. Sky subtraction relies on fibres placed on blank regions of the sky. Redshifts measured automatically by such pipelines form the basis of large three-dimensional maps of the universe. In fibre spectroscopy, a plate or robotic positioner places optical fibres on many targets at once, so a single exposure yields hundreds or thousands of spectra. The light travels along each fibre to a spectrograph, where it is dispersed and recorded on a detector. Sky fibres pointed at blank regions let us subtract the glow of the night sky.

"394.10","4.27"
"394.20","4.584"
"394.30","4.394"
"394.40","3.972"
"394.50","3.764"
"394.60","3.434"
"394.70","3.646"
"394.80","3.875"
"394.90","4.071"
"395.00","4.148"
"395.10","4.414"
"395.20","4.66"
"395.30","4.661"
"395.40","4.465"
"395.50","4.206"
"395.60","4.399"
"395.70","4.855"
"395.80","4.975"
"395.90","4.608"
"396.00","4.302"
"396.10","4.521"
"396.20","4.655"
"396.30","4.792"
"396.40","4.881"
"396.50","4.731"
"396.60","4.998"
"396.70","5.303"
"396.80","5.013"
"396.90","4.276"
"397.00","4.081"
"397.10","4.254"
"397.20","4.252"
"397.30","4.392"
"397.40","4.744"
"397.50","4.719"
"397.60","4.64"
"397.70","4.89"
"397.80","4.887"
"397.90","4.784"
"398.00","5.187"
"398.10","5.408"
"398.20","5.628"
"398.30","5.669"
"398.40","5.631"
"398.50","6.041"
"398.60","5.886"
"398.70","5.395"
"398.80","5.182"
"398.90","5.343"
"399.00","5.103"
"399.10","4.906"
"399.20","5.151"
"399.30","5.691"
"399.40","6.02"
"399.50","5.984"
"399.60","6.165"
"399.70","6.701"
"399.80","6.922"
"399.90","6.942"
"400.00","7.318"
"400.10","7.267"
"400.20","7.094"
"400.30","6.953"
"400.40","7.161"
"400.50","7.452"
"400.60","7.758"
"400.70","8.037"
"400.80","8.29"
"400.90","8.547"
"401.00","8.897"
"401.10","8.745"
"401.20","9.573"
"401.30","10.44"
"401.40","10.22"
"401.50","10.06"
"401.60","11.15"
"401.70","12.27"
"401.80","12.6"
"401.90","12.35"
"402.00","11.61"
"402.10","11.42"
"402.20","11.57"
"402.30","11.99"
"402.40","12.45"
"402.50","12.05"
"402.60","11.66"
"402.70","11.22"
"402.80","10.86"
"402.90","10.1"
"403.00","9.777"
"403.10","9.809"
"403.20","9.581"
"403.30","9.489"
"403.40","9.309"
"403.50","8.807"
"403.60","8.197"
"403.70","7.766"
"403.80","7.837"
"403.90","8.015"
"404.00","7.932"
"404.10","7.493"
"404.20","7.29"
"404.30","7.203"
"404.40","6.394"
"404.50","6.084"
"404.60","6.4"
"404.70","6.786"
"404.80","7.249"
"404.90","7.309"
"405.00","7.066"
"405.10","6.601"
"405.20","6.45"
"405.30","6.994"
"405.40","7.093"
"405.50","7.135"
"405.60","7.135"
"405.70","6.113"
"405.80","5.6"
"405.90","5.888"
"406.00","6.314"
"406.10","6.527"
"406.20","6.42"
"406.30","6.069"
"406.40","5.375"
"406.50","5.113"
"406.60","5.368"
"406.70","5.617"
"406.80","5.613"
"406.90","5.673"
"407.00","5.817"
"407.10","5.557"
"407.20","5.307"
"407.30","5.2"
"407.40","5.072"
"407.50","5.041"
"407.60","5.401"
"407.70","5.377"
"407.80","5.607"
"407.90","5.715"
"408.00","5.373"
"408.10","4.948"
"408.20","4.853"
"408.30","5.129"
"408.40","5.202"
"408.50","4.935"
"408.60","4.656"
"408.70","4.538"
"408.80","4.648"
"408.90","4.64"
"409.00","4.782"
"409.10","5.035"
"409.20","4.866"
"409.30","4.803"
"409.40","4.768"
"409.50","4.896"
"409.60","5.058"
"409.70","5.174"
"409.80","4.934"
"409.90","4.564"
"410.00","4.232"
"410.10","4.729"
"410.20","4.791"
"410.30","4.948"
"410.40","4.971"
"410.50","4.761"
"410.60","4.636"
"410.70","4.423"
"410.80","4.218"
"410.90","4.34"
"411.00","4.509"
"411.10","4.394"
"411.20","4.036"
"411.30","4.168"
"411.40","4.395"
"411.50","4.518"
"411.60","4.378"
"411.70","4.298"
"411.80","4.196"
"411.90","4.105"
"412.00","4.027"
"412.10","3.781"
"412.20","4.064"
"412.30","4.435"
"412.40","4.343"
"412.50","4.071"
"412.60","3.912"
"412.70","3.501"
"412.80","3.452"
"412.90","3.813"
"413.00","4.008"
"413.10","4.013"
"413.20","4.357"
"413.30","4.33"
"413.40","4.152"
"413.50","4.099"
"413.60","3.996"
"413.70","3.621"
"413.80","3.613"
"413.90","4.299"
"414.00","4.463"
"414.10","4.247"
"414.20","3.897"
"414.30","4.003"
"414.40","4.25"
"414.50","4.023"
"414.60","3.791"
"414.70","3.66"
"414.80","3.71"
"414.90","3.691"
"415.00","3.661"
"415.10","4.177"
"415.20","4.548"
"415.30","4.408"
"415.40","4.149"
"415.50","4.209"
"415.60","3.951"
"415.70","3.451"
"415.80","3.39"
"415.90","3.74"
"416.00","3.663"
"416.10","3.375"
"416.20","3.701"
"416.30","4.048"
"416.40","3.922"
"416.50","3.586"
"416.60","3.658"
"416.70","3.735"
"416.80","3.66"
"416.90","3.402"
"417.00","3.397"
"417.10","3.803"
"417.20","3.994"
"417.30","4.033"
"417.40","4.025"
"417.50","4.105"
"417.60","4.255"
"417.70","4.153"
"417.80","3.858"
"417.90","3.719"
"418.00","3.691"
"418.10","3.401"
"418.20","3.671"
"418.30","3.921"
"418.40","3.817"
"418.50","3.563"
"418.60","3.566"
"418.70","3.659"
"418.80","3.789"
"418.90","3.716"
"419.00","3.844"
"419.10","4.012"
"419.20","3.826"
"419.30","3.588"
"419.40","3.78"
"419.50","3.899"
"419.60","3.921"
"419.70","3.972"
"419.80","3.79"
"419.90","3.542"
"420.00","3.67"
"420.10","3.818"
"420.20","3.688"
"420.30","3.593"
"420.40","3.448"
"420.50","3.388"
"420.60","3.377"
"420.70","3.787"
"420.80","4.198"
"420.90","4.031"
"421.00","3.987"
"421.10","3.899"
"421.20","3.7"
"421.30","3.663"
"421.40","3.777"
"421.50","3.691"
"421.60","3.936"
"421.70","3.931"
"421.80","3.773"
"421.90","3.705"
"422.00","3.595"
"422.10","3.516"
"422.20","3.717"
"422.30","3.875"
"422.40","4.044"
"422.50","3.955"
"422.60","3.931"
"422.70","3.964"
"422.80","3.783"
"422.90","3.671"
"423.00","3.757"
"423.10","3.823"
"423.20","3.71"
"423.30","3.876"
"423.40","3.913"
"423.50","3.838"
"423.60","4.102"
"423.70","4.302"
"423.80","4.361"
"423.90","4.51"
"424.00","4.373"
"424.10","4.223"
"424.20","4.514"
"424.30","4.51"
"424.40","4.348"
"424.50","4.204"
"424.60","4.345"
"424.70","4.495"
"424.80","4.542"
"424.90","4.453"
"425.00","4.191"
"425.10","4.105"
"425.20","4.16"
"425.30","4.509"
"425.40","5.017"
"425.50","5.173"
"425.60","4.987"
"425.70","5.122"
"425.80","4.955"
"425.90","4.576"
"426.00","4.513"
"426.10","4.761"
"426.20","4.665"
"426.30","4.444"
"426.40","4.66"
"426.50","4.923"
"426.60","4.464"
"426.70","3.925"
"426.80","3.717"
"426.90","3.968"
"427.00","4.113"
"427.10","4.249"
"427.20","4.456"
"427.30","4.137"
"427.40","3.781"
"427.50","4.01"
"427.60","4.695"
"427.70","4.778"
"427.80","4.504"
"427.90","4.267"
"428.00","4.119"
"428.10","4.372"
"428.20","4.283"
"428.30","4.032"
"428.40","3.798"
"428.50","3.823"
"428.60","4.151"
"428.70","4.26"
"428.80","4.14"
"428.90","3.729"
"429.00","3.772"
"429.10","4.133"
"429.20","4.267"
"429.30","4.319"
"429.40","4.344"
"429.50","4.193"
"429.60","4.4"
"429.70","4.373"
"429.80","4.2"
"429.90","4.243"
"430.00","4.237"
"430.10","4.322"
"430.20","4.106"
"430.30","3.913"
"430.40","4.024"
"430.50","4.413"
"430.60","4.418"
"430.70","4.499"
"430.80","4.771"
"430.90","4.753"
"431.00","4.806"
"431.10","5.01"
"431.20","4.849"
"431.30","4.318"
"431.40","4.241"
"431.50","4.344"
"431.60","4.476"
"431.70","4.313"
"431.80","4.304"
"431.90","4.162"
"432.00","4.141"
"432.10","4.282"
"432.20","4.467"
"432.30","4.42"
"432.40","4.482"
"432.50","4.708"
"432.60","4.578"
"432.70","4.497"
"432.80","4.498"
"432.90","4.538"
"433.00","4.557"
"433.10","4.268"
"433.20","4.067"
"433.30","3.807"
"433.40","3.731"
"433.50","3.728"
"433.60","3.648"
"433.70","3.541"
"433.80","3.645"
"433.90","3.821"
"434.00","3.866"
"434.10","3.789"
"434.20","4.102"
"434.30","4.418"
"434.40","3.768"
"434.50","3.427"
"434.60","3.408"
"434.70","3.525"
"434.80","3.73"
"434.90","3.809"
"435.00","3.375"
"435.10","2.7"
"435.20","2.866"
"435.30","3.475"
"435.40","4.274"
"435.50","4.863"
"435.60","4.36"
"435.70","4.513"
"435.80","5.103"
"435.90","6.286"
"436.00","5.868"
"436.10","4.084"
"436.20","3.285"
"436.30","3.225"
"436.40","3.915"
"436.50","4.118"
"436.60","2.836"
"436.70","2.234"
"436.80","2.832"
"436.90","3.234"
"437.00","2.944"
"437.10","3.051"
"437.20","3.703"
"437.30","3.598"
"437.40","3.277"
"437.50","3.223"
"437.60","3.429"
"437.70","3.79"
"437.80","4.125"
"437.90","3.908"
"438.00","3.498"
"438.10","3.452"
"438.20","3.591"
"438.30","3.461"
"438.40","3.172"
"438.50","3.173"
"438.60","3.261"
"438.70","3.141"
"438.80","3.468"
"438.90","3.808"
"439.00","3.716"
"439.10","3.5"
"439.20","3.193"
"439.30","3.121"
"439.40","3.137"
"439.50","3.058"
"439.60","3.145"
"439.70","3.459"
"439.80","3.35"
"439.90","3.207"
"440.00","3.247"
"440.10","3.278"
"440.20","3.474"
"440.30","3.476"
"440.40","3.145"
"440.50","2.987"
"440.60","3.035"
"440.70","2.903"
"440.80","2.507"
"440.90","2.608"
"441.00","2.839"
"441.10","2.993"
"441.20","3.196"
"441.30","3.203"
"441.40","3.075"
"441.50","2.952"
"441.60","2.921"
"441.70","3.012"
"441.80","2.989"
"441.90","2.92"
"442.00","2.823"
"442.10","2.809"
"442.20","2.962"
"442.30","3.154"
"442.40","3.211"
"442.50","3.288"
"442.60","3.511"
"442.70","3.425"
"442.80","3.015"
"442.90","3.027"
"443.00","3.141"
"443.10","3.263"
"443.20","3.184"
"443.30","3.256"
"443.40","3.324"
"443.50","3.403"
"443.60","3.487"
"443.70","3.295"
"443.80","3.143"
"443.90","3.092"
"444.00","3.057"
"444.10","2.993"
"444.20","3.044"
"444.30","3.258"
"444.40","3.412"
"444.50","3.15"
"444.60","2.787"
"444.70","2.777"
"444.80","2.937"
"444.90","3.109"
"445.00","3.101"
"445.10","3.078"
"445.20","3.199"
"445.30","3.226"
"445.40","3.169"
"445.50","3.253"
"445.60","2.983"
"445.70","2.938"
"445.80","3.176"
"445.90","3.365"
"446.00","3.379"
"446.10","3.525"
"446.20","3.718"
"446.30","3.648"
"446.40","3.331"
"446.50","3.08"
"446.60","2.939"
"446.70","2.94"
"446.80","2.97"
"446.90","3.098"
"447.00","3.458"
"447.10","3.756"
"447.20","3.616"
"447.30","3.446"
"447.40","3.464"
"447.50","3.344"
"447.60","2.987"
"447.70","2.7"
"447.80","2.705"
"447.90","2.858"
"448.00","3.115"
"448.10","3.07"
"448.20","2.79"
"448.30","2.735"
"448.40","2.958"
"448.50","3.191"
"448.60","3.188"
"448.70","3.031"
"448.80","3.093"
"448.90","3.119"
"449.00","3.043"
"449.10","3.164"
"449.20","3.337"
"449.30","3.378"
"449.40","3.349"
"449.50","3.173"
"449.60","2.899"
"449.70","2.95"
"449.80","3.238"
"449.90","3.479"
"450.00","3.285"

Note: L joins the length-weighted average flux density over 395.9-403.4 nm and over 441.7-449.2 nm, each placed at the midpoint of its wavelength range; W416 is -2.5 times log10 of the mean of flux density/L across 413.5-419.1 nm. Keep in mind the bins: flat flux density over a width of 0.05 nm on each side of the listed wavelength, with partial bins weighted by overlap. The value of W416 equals 0.45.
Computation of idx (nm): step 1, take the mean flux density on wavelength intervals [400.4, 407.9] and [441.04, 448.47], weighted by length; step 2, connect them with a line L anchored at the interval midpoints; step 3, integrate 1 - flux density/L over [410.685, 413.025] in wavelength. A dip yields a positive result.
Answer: 0.97 nm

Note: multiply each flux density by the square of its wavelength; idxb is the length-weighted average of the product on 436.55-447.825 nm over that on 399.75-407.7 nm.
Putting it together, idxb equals 0.48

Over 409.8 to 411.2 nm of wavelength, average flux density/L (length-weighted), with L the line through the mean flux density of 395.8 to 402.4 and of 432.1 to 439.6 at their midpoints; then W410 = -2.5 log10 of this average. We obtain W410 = 0.27 mag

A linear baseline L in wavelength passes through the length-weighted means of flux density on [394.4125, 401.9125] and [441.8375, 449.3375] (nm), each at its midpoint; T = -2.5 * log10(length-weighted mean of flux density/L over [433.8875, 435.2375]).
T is 0.06 mag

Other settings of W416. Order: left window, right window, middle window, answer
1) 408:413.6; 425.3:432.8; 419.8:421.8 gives 0.18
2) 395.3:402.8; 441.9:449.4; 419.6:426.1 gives 0.22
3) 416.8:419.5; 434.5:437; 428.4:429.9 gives -0.09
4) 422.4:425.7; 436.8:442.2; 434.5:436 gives -0.16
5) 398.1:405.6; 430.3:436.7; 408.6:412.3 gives 0.47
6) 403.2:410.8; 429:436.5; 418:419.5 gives 0.35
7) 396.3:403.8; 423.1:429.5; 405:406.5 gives 0.08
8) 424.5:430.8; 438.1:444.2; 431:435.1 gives -0.06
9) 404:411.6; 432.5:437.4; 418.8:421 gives 0.26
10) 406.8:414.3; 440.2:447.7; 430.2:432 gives -0.19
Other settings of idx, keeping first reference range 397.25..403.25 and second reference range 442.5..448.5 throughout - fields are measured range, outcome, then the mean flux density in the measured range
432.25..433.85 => 0.111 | 4.17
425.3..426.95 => 0.187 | 4.61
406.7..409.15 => 0.664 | 5.18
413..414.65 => 0.615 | 4.07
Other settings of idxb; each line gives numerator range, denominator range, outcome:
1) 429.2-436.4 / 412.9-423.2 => 1.17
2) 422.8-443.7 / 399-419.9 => 0.77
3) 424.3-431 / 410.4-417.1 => 1.16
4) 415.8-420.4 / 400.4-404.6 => 0.43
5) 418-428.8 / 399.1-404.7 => 0.52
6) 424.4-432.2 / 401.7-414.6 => 0.80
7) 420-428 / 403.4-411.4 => 0.79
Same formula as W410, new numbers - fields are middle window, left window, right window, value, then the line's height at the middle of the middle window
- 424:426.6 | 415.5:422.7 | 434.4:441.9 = -0.24 mag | 3.66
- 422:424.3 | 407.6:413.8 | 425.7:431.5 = 0.10 mag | 4.38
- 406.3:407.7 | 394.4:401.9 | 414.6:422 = -0.08 mag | 5.03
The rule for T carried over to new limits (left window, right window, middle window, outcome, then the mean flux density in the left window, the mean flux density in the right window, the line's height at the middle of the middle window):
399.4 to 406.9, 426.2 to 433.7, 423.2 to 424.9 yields 0.20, 8.17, 4.28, 5.14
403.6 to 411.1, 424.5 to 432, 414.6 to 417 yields 0.33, 5.69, 4.36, 5.15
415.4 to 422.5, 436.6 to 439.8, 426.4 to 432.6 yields -0.21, 3.77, 3.34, 3.53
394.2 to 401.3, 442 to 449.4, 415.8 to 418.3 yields 0.21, 5.51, 3.17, 4.57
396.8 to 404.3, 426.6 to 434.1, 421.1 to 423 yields 0.34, 7.73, 4.23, 5.2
